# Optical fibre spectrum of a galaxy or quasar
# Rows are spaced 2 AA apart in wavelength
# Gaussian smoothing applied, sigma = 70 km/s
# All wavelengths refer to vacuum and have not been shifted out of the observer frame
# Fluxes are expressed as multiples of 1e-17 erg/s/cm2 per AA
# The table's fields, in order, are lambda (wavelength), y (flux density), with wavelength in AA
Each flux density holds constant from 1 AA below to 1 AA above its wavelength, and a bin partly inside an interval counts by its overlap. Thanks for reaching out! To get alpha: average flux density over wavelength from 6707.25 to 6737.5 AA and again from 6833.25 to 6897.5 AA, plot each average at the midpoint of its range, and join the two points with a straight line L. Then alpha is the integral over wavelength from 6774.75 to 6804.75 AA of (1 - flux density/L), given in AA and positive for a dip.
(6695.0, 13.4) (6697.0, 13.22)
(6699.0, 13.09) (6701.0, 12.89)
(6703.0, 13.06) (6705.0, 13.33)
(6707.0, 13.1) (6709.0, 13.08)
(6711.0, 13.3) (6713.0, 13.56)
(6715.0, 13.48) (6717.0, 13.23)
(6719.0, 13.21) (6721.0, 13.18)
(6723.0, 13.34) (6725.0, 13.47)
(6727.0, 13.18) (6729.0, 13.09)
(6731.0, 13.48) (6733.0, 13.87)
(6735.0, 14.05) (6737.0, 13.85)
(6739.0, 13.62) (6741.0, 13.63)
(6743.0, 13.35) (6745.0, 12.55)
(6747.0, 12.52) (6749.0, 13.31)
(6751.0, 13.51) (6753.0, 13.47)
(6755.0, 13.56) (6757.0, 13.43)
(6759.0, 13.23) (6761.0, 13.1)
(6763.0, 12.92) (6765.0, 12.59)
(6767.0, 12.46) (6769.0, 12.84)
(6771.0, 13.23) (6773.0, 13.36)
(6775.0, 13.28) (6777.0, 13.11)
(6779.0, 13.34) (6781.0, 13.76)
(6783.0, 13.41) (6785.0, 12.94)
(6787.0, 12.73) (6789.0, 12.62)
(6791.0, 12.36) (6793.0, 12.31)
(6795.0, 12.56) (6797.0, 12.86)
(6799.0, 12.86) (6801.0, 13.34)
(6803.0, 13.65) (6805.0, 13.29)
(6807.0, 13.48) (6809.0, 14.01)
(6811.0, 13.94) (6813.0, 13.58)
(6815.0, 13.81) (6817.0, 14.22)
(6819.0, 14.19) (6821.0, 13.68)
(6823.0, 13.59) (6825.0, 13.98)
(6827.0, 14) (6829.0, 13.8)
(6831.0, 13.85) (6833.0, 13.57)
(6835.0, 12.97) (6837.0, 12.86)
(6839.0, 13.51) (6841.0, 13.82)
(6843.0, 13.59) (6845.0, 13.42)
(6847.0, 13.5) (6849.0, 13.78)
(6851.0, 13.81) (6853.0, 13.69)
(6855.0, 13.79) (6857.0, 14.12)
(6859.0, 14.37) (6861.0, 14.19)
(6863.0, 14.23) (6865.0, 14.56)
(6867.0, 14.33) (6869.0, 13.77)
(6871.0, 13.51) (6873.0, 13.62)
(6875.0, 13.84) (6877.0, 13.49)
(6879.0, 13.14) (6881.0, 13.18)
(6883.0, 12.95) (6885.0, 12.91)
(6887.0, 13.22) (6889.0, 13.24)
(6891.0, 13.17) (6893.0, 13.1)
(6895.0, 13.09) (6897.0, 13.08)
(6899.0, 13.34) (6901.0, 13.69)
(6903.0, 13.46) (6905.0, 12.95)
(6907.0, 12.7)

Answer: 1.05 AA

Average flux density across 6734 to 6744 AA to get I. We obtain 13.7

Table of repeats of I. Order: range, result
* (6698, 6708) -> 13.1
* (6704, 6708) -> 13.2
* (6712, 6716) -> 13.5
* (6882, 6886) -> 12.9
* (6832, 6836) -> 13.3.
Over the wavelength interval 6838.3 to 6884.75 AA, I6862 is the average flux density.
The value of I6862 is 13.7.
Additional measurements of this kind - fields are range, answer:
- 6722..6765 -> 13.3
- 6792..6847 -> 13.5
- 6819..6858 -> 13.7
